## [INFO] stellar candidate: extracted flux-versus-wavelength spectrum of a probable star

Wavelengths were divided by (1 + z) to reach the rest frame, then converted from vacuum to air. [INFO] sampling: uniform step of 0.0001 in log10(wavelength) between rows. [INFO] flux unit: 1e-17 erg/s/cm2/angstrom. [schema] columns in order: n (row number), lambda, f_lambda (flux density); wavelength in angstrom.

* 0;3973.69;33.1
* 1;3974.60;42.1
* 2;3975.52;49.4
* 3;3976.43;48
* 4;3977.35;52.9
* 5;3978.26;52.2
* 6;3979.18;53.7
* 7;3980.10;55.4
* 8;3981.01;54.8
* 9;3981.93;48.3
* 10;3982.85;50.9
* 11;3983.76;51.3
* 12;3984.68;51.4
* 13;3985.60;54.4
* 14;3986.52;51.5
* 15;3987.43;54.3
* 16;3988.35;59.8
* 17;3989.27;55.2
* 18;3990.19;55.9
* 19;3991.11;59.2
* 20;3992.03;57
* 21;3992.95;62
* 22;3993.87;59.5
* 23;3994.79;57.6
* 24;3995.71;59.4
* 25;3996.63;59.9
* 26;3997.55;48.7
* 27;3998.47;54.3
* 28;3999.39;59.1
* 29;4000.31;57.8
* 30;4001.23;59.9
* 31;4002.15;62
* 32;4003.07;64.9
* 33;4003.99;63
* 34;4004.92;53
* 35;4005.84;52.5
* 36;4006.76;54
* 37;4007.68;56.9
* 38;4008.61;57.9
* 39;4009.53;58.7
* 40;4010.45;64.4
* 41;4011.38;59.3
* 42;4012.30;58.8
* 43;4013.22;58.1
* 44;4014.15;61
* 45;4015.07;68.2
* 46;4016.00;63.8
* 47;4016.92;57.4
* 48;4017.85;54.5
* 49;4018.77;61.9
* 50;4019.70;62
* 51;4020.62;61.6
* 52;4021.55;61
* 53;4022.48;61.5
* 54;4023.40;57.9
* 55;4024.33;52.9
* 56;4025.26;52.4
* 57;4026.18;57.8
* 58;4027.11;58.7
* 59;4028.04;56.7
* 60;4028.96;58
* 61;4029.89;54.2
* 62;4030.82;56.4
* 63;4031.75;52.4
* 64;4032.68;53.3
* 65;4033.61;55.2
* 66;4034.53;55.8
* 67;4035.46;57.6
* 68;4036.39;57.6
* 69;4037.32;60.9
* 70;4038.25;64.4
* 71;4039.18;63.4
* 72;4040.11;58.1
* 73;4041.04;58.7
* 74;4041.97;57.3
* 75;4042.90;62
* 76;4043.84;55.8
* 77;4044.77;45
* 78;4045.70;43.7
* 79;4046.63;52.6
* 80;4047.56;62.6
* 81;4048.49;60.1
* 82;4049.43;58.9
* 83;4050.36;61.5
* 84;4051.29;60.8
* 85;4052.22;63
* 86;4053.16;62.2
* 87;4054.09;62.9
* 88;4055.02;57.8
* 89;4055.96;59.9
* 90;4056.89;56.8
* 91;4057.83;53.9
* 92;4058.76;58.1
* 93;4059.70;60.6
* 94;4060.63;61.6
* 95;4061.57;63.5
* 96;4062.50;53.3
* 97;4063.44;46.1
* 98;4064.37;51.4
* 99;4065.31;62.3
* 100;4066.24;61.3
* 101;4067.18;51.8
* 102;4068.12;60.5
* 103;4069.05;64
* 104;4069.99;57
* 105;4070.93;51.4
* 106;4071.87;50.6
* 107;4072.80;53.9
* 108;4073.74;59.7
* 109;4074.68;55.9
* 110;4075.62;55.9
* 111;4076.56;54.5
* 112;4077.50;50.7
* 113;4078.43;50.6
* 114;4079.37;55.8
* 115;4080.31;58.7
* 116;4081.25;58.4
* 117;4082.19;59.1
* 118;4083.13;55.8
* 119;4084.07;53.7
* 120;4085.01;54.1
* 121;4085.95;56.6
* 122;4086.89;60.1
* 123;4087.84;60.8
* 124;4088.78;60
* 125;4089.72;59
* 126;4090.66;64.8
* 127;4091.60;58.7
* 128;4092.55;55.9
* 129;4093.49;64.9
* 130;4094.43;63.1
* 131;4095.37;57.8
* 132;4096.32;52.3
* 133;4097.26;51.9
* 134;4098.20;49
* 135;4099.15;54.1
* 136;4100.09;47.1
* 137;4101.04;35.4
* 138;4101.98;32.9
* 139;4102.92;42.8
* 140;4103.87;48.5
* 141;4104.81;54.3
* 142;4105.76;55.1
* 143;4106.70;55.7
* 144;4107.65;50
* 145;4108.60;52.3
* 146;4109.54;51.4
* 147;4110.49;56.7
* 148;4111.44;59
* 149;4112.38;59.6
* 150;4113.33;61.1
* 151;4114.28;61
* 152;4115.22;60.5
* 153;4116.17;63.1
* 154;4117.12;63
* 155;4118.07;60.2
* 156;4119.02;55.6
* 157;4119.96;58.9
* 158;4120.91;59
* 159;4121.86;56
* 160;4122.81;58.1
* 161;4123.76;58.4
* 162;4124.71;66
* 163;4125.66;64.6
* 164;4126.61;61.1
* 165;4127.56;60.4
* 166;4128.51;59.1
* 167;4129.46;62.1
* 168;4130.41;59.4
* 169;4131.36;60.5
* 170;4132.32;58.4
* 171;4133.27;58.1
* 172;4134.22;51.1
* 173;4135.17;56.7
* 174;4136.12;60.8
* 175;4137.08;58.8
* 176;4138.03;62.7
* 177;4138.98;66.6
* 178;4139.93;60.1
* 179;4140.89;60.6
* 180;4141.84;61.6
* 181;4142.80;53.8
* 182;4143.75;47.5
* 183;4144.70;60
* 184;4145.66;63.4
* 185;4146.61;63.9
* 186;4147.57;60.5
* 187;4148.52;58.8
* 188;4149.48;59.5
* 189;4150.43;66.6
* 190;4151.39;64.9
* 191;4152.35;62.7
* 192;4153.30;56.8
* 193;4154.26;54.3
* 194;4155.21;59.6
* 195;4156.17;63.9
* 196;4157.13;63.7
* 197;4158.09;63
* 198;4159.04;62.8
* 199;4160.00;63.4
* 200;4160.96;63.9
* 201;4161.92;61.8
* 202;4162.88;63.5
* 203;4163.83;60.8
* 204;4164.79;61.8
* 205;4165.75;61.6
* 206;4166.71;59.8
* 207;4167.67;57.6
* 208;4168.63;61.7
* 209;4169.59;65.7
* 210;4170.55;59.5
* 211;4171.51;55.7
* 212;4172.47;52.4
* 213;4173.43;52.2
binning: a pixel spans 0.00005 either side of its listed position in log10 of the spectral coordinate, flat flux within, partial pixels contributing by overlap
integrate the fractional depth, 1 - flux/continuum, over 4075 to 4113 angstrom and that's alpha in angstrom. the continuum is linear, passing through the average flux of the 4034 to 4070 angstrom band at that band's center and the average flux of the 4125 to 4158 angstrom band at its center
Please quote 2.95 angstrom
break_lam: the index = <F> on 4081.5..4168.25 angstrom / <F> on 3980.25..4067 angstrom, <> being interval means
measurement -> 1.01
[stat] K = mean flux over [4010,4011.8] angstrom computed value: 61.7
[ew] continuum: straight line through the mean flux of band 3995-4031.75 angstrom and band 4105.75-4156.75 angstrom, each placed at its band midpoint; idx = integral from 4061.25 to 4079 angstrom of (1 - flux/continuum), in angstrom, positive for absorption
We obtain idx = 1.03 angstrom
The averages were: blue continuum 58.4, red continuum 59.3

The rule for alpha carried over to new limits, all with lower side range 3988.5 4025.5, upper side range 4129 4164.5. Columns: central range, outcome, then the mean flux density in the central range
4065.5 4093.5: 1.19 angstrom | 57.1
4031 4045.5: 0.53 angstrom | 56.9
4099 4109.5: 2.09 angstrom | 48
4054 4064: 0.32 angstrom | 57.4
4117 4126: 0.05 angstrom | 59.8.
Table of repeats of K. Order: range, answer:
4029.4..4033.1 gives 54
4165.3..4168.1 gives 59.7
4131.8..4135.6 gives 56.1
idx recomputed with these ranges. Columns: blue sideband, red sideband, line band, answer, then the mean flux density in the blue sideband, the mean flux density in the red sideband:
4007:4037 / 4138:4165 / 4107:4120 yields 0.49 angstrom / 58.2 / 61.1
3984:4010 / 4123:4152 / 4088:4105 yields 1.79 angstrom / 57.1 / 60.2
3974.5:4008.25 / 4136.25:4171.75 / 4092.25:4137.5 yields 2.51 angstrom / 55.3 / 60.9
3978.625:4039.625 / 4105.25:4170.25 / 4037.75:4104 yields 2.73 angstrom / 57.5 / 59.9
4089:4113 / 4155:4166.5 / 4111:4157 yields -1.30 angstrom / 53.4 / 62.5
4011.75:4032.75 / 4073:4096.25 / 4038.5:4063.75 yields 0.03 angstrom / 58.4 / 57.5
